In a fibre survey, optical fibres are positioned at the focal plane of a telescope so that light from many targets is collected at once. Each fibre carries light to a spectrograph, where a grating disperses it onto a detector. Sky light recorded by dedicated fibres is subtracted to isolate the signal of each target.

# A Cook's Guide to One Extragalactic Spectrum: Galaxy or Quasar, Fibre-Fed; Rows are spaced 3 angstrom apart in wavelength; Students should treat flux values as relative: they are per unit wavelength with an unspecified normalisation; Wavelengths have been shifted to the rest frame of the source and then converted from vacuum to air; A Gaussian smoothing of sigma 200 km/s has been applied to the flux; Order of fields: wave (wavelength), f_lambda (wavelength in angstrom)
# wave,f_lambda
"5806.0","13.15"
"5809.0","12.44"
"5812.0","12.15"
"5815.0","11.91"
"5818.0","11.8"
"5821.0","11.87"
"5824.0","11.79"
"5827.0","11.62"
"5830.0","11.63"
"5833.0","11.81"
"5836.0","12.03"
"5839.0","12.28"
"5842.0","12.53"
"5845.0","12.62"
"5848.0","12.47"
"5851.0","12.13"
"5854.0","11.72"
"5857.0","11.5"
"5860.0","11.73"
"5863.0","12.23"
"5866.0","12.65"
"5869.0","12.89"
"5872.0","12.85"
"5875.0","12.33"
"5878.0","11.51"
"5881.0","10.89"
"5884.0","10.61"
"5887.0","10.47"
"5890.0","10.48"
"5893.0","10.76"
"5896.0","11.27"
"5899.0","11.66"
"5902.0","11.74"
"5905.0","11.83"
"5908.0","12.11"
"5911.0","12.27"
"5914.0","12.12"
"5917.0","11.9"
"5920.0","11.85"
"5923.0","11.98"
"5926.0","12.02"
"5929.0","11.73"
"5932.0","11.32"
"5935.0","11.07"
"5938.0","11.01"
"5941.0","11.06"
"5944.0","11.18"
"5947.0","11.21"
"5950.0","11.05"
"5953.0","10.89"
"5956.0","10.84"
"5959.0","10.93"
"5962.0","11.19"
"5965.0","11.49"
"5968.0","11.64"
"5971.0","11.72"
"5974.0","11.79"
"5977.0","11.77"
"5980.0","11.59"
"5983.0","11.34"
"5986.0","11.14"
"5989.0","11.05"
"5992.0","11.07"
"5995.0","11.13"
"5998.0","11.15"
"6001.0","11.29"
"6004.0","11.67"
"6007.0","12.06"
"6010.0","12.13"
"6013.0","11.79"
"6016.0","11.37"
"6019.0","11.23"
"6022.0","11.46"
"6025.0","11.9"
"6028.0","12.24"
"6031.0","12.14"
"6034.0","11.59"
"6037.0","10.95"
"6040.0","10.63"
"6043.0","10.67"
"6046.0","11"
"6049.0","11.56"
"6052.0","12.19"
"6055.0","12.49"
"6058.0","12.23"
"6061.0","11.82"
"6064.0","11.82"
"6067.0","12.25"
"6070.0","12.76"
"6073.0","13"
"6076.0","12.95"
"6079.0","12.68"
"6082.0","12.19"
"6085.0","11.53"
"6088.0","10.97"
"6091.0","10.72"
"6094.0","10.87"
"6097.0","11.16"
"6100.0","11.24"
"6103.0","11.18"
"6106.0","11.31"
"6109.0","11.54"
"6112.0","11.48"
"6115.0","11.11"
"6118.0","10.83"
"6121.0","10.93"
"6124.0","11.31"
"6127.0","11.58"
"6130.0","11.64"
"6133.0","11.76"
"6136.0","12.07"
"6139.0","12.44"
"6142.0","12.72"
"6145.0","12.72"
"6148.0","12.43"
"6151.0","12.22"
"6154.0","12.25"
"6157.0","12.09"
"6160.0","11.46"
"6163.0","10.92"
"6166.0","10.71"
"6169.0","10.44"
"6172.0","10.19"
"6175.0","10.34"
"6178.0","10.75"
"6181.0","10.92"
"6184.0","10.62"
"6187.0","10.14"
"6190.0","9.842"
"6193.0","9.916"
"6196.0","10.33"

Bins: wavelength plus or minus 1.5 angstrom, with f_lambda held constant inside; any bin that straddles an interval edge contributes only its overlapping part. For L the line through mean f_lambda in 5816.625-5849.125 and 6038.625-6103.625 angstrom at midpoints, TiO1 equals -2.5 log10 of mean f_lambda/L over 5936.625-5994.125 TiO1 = 0.06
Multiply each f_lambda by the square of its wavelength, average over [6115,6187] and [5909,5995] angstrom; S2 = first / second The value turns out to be 1.07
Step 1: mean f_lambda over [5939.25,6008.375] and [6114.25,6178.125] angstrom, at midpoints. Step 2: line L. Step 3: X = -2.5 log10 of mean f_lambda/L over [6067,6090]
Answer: -0.08 mag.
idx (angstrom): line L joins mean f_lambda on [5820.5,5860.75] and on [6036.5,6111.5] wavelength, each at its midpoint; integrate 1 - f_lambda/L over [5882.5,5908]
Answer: 1.61 angstrom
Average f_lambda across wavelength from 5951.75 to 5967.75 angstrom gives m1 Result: 11.1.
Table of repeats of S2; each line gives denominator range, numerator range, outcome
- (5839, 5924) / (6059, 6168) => 1.07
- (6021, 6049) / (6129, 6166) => 1.09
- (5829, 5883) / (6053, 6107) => 1.06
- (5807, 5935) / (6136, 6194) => 1.05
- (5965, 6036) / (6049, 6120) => 1.04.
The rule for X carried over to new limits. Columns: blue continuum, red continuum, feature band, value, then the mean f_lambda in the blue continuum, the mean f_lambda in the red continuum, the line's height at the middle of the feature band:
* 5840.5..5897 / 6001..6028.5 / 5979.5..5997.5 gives 0.050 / 11.8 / 11.7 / 11.7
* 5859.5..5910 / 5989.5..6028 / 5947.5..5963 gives 0.058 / 11.7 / 11.5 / 11.6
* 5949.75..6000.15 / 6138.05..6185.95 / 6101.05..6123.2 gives 0.018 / 11.3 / 11.4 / 11.4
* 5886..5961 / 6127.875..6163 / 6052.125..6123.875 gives 0.020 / 11.4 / 12.1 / 11.9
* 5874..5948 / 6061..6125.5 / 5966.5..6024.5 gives 0.002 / 11.5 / 11.6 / 11.5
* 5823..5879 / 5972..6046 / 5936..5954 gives 0.063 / 12.1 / 11.5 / 11.7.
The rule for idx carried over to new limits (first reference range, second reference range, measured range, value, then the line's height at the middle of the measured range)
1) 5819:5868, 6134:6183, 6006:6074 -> -0.34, 11.7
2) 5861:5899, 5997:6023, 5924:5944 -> 0.37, 11.6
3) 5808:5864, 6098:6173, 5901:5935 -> 0.06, 11.9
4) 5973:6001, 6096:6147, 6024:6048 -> 0.09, 11.4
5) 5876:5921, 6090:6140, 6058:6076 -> -1.58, 11.4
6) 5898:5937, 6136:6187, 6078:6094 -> 0.05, 11.5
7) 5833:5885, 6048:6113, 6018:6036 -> 0.19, 11.9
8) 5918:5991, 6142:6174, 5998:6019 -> -0.40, 11.4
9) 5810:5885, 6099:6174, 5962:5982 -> 0.30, 11.8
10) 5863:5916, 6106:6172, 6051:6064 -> -0.56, 11.6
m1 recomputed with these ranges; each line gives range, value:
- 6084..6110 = 11.2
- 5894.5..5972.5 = 11.5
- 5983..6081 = 11.7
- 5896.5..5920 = 11.9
